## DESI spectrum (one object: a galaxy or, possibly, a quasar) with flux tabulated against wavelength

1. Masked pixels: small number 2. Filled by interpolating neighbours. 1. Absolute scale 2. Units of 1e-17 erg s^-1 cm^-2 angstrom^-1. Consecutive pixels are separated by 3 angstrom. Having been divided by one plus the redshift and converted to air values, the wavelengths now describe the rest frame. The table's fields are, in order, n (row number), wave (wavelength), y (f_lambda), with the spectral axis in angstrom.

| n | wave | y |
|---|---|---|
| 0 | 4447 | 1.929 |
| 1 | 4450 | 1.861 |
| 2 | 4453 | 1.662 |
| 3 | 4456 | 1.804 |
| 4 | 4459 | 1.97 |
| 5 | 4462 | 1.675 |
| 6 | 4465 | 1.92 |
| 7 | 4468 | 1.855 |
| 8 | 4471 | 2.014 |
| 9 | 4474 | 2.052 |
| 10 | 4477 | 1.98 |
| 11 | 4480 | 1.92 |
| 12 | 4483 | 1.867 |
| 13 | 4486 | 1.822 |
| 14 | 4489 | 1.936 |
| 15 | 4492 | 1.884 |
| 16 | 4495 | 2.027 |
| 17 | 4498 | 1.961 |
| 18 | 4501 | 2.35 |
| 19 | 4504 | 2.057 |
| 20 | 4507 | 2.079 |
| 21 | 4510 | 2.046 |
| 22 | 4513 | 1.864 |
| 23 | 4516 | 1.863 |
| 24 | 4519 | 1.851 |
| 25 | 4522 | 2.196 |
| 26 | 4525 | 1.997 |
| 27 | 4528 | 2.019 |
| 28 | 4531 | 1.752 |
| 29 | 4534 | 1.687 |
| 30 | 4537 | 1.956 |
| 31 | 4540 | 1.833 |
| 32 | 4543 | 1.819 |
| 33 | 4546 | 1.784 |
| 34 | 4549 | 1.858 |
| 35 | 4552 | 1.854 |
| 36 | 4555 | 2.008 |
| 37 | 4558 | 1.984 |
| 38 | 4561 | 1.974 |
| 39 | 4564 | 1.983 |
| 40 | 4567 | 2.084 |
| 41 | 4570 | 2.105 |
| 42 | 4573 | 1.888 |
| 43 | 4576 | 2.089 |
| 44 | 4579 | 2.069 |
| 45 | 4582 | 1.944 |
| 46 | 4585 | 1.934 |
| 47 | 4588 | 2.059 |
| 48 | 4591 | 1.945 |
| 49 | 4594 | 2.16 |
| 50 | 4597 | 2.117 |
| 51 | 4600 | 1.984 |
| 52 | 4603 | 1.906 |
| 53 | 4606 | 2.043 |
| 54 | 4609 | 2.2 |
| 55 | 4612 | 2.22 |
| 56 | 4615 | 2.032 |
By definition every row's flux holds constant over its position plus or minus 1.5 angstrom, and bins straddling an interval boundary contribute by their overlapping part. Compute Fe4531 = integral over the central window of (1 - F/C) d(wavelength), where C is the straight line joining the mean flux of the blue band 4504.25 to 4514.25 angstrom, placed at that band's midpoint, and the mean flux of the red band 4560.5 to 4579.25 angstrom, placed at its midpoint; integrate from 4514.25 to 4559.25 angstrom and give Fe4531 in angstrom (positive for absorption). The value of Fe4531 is 2.7 angstrom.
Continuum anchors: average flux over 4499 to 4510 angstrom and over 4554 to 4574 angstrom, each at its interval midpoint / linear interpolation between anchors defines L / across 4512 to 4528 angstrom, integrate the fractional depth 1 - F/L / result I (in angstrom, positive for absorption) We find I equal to 1.1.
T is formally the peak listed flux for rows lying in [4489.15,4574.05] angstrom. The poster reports 2.35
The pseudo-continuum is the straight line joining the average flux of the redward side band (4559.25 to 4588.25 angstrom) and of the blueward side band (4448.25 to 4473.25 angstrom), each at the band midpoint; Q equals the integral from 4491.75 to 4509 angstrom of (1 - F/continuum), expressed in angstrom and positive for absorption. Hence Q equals -1.5 angstrom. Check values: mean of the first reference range 1.85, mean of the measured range 2.07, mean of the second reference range 2.01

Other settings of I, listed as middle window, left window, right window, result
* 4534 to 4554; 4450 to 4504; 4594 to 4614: 1.66 angstrom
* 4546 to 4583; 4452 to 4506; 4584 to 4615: 0.79 angstrom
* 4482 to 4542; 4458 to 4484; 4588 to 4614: 0.39 angstrom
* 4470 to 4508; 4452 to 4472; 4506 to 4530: -1.67 angstrom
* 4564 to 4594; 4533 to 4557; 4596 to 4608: -1.04 angstrom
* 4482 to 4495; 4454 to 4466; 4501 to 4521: 0.19 angstrom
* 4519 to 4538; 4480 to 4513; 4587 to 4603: 0.76 angstrom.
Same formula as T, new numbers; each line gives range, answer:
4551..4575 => 2.105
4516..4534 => 2.196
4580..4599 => 2.16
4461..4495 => 2.052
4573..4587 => 2.089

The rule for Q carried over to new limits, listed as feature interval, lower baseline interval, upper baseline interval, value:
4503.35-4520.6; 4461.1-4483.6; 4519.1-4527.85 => 0.5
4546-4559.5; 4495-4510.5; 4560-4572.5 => 0.9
